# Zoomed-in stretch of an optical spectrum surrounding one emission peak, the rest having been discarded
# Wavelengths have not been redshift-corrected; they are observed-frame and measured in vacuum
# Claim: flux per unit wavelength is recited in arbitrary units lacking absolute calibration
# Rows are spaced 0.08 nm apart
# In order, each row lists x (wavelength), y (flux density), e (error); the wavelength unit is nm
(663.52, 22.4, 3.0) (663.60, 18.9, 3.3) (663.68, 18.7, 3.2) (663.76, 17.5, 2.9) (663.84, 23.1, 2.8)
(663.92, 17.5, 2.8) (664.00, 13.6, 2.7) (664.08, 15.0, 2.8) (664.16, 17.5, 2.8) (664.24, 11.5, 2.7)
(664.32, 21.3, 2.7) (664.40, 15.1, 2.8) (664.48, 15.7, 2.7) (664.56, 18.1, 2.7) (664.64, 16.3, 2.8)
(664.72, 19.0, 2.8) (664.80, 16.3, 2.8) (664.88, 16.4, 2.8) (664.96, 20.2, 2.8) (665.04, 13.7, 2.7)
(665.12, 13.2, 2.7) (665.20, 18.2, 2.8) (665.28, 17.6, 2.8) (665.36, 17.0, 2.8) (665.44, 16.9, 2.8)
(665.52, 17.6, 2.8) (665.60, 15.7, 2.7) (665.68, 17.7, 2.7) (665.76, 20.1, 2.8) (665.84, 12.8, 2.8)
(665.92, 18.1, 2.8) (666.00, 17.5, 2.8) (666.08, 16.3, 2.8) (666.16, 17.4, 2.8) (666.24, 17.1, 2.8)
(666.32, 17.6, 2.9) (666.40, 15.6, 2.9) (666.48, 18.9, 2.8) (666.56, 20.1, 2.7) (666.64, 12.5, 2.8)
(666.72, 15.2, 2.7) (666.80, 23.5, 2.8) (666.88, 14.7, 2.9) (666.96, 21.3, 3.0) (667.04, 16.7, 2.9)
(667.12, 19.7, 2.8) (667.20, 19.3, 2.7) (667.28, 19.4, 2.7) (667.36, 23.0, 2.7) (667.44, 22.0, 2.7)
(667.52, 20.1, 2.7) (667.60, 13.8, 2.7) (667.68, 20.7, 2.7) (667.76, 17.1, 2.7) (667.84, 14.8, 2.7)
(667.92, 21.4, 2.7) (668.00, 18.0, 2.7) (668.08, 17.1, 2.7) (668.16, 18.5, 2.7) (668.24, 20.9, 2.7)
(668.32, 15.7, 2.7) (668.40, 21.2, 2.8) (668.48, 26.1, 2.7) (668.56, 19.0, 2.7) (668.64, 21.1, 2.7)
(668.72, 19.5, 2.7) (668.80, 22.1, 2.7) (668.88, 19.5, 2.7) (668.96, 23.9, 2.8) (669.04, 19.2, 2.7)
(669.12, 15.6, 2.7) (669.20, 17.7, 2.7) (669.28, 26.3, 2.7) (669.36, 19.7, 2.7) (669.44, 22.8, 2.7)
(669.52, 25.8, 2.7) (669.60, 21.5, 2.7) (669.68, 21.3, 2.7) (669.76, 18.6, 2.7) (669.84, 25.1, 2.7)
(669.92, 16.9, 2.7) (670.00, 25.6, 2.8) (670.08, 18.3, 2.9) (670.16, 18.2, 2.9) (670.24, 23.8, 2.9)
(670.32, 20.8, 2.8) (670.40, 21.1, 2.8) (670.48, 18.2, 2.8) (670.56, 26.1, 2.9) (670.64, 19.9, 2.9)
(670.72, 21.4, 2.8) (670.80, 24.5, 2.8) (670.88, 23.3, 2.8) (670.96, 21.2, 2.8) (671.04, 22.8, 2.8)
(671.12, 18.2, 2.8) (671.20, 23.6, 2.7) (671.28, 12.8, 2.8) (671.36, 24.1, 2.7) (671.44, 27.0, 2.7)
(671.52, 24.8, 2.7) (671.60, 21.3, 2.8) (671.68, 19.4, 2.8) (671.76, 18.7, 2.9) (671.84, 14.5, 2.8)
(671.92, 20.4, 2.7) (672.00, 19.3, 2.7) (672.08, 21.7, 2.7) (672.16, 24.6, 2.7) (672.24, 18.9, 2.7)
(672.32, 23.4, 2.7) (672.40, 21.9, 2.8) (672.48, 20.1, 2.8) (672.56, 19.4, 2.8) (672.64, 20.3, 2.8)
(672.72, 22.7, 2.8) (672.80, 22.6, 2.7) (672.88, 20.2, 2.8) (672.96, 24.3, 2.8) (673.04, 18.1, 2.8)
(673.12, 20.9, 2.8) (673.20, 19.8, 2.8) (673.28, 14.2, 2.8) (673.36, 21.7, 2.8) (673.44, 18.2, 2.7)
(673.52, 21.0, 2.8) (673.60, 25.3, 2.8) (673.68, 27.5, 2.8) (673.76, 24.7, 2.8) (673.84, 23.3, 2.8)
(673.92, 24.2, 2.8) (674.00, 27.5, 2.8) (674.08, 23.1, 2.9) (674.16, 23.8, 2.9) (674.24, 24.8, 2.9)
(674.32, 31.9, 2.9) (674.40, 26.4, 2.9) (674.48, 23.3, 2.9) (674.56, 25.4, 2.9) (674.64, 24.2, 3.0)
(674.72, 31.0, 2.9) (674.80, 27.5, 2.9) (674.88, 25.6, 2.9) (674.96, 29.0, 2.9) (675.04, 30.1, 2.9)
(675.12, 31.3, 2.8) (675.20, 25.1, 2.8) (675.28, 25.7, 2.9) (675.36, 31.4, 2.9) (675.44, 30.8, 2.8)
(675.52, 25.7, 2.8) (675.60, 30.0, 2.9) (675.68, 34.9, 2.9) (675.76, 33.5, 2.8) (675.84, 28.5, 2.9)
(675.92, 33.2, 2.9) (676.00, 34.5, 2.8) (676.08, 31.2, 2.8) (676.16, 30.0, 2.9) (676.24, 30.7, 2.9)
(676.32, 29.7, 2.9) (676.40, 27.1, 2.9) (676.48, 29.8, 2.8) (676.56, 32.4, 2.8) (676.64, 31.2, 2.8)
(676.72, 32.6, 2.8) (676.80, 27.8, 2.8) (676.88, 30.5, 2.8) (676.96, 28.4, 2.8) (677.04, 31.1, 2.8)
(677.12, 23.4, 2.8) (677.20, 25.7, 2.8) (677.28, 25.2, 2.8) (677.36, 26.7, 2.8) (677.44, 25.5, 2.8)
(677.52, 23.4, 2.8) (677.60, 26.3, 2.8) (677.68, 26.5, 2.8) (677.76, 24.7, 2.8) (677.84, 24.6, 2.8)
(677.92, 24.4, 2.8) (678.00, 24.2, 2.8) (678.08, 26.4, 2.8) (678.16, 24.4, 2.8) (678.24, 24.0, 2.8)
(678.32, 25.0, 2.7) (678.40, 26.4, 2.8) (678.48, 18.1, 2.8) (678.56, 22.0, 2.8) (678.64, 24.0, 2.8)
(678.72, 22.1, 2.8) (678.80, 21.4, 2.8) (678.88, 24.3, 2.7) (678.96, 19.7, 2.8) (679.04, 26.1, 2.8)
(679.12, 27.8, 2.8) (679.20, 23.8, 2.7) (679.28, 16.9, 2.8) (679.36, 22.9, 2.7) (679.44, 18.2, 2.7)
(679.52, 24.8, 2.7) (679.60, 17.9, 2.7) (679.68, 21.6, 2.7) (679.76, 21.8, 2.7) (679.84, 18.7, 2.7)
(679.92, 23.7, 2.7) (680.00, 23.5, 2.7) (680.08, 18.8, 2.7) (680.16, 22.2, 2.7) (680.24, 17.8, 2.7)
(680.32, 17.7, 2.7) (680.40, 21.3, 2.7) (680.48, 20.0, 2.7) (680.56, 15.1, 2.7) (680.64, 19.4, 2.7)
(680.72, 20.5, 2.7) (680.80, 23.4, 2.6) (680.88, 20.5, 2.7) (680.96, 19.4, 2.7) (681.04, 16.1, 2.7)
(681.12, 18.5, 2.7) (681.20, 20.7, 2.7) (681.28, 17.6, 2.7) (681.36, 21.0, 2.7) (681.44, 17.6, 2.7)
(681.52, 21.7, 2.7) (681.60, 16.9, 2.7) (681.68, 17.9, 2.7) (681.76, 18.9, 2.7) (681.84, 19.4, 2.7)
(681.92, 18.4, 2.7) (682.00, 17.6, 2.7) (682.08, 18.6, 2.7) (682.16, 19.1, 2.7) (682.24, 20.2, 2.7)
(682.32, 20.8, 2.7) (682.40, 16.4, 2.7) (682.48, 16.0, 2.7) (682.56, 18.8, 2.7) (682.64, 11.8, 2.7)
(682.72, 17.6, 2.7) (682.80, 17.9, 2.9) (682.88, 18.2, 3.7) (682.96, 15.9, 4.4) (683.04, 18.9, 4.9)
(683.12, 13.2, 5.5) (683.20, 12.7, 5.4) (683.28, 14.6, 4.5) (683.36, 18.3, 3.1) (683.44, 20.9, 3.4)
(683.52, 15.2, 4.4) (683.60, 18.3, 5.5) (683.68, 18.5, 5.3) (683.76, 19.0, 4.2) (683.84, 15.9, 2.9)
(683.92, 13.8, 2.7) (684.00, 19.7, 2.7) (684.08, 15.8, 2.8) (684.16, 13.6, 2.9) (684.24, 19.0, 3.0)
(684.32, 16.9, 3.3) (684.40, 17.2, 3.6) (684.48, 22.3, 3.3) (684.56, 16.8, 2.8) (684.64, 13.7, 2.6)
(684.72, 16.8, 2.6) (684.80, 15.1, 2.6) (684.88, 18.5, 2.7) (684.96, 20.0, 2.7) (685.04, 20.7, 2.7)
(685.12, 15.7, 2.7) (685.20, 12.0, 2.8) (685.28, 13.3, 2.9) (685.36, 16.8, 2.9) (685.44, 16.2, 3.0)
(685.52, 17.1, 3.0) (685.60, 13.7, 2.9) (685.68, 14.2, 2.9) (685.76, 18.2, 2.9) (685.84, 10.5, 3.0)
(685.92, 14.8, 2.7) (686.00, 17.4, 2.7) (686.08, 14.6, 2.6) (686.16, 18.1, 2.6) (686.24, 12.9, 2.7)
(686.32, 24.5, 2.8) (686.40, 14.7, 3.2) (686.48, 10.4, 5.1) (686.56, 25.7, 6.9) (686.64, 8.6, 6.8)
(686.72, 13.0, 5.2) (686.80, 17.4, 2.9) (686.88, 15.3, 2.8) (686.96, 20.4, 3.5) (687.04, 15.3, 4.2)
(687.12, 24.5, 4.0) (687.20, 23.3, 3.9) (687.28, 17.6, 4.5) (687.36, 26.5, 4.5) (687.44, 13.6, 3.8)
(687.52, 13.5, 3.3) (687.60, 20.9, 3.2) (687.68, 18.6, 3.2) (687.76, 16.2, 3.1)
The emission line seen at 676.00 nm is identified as C III] 1909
